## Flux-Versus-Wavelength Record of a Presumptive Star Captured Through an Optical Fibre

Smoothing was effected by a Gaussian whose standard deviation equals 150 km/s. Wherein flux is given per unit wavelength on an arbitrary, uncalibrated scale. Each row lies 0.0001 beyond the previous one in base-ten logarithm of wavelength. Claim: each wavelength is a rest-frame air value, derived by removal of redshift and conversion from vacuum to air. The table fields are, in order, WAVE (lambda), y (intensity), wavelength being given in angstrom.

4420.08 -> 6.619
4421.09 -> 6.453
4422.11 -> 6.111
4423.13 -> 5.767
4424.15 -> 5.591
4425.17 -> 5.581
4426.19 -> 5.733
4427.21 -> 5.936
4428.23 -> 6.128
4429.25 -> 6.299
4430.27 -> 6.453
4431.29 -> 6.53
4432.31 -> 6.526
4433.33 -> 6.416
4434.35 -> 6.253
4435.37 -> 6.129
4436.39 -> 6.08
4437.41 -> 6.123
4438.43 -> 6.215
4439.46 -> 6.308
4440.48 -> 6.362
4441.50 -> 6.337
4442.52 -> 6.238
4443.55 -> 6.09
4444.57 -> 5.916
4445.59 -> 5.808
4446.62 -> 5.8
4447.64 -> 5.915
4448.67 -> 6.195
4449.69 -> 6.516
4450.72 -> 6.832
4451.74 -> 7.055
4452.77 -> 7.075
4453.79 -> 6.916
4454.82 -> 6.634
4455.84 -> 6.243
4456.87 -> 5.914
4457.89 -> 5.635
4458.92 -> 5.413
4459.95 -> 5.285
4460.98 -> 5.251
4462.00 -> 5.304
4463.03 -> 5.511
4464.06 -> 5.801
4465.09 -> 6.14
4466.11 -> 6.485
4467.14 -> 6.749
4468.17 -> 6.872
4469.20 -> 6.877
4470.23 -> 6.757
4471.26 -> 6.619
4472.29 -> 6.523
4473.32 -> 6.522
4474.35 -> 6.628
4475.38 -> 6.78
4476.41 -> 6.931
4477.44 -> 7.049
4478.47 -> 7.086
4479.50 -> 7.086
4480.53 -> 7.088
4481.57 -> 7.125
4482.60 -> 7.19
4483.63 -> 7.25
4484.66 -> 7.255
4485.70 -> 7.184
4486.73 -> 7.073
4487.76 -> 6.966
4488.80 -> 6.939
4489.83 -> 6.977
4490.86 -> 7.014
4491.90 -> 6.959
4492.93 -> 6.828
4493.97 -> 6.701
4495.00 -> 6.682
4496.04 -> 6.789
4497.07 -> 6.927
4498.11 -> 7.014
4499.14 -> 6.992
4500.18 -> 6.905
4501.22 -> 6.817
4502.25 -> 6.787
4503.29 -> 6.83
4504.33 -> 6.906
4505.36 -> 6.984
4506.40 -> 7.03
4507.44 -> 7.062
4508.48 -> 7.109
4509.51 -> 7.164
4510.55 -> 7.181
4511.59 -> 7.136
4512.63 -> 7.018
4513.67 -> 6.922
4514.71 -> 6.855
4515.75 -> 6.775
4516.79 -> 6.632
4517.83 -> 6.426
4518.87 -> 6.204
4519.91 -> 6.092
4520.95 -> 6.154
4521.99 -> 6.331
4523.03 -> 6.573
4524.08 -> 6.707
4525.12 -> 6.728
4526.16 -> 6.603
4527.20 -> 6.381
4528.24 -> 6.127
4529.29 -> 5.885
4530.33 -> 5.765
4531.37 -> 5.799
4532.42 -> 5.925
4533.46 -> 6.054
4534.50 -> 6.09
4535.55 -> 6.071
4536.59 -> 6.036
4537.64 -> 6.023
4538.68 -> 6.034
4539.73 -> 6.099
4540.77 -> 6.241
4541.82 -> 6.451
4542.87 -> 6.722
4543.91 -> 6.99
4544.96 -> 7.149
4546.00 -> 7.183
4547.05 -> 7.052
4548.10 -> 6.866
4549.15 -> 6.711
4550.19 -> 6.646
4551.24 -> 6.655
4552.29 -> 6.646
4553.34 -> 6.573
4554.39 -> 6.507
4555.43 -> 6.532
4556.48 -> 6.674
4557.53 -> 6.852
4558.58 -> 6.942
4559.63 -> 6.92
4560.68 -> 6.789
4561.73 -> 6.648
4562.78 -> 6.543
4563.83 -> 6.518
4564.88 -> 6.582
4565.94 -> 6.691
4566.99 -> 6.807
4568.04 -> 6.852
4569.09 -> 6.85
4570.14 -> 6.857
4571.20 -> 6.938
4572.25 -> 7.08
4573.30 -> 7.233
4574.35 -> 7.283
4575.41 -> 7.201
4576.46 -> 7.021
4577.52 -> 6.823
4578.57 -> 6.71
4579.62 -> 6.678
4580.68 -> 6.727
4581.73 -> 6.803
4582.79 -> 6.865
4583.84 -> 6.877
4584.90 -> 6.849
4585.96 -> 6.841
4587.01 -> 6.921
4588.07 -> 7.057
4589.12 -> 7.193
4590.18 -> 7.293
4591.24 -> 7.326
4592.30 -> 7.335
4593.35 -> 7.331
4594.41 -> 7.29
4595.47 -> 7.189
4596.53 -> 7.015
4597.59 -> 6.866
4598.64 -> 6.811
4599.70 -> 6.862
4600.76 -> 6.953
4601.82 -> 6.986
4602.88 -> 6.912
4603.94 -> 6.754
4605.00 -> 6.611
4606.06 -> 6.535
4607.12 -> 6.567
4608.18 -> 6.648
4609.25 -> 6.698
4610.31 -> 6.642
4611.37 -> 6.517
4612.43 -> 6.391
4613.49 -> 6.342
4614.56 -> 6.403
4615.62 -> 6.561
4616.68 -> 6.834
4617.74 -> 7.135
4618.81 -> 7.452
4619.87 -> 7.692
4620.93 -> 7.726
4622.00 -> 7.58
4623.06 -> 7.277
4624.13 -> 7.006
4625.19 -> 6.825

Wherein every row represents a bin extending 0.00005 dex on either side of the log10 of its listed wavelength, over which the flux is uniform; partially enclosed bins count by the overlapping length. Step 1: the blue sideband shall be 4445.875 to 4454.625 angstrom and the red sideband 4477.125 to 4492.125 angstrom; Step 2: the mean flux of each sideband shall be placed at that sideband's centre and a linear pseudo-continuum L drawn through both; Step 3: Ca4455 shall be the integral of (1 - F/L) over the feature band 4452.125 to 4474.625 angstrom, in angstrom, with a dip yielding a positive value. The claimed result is 1.7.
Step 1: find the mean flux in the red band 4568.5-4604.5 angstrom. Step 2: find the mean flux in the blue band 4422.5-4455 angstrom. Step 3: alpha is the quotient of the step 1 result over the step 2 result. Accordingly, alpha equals 1.12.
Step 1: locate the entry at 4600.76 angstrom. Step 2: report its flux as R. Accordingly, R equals 6.953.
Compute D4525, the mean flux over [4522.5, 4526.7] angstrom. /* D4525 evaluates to 6.65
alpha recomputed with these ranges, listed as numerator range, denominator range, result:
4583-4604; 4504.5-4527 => 1.04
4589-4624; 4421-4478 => 1.11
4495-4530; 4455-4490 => 1.03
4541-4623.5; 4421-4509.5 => 1.06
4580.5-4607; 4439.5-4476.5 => 1.11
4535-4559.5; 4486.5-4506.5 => 0.96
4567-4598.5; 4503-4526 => 1.04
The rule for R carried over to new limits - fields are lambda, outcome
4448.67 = 6.195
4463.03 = 5.511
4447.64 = 5.915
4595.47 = 7.189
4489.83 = 6.977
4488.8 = 6.939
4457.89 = 5.635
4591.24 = 7.326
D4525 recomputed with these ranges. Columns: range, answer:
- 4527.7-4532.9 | 5.9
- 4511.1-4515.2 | 6.98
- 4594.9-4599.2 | 6.98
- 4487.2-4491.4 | 6.97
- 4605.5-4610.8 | 6.61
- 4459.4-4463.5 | 5.33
